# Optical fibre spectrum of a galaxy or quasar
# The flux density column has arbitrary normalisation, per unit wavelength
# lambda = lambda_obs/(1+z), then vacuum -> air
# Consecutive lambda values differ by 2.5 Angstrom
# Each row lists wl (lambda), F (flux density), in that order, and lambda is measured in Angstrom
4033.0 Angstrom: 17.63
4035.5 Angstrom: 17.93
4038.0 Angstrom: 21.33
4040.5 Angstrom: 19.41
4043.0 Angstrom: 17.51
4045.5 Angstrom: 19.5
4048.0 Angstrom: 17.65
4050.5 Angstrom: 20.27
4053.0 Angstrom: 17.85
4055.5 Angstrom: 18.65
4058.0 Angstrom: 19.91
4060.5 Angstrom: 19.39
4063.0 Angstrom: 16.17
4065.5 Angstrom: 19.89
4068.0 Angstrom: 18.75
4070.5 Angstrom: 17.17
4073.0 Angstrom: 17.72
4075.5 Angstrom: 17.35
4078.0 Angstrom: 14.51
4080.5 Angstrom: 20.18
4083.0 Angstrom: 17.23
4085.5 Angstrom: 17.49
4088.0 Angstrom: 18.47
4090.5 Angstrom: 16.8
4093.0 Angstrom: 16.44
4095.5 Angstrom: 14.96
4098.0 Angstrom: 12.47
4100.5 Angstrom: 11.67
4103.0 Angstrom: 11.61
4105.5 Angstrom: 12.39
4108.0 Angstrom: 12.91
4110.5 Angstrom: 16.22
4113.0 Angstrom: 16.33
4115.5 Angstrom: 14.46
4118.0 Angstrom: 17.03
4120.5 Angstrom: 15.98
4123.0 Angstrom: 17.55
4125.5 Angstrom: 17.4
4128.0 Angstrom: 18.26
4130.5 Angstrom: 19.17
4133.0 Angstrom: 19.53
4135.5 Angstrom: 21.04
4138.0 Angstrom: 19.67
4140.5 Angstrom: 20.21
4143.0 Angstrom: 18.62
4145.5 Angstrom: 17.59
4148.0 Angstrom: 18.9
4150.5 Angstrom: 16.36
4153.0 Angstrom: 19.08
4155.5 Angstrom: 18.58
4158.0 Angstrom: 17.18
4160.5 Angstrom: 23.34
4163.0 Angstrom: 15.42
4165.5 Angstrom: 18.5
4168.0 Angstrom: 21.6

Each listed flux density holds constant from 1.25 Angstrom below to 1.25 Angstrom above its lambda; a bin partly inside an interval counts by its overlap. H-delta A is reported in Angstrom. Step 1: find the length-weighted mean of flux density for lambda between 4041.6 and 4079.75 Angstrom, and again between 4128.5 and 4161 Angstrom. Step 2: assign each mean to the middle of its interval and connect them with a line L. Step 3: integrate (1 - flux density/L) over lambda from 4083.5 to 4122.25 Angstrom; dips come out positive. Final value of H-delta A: 7.34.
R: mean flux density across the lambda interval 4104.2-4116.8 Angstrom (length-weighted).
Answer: 14.5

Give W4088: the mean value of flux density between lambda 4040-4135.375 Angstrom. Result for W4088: 17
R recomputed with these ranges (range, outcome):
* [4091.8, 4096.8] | 15.7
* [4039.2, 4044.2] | 18.5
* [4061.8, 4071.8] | 18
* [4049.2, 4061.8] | 19.2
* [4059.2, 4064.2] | 17.8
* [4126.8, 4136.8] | 19.5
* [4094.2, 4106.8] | 12.6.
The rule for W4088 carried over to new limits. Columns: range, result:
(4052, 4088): 18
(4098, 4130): 15.1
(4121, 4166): 18.6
